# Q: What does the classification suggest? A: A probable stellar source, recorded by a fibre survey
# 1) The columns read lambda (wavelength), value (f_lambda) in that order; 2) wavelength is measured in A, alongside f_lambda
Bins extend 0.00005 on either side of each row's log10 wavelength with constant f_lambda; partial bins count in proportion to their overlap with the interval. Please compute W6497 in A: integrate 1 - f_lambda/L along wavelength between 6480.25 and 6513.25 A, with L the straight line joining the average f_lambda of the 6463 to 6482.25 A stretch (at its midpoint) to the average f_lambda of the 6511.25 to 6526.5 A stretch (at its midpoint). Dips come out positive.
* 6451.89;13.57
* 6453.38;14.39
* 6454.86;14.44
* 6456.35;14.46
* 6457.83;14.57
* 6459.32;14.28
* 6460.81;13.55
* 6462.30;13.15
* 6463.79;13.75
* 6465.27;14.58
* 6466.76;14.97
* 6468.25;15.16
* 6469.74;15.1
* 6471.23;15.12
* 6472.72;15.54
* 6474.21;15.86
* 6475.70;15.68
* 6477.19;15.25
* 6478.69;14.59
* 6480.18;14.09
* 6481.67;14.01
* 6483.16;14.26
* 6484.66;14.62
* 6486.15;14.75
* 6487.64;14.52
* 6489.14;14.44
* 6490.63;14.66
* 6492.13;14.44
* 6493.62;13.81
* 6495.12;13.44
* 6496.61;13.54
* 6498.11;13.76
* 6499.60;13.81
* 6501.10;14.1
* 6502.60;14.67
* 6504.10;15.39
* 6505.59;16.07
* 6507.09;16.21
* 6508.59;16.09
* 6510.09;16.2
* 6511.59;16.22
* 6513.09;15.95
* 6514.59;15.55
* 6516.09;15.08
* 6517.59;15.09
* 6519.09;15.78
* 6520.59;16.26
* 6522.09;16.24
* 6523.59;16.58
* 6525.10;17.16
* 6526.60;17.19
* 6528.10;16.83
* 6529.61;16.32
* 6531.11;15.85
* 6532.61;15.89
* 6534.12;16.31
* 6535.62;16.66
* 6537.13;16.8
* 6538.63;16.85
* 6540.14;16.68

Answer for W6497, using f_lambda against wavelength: 1.6 A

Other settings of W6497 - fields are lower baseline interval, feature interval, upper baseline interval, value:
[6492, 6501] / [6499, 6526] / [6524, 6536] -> -1.11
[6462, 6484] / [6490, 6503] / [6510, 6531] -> 1.23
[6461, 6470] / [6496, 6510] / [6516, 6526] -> 0.56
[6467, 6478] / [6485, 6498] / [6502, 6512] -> 1.19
